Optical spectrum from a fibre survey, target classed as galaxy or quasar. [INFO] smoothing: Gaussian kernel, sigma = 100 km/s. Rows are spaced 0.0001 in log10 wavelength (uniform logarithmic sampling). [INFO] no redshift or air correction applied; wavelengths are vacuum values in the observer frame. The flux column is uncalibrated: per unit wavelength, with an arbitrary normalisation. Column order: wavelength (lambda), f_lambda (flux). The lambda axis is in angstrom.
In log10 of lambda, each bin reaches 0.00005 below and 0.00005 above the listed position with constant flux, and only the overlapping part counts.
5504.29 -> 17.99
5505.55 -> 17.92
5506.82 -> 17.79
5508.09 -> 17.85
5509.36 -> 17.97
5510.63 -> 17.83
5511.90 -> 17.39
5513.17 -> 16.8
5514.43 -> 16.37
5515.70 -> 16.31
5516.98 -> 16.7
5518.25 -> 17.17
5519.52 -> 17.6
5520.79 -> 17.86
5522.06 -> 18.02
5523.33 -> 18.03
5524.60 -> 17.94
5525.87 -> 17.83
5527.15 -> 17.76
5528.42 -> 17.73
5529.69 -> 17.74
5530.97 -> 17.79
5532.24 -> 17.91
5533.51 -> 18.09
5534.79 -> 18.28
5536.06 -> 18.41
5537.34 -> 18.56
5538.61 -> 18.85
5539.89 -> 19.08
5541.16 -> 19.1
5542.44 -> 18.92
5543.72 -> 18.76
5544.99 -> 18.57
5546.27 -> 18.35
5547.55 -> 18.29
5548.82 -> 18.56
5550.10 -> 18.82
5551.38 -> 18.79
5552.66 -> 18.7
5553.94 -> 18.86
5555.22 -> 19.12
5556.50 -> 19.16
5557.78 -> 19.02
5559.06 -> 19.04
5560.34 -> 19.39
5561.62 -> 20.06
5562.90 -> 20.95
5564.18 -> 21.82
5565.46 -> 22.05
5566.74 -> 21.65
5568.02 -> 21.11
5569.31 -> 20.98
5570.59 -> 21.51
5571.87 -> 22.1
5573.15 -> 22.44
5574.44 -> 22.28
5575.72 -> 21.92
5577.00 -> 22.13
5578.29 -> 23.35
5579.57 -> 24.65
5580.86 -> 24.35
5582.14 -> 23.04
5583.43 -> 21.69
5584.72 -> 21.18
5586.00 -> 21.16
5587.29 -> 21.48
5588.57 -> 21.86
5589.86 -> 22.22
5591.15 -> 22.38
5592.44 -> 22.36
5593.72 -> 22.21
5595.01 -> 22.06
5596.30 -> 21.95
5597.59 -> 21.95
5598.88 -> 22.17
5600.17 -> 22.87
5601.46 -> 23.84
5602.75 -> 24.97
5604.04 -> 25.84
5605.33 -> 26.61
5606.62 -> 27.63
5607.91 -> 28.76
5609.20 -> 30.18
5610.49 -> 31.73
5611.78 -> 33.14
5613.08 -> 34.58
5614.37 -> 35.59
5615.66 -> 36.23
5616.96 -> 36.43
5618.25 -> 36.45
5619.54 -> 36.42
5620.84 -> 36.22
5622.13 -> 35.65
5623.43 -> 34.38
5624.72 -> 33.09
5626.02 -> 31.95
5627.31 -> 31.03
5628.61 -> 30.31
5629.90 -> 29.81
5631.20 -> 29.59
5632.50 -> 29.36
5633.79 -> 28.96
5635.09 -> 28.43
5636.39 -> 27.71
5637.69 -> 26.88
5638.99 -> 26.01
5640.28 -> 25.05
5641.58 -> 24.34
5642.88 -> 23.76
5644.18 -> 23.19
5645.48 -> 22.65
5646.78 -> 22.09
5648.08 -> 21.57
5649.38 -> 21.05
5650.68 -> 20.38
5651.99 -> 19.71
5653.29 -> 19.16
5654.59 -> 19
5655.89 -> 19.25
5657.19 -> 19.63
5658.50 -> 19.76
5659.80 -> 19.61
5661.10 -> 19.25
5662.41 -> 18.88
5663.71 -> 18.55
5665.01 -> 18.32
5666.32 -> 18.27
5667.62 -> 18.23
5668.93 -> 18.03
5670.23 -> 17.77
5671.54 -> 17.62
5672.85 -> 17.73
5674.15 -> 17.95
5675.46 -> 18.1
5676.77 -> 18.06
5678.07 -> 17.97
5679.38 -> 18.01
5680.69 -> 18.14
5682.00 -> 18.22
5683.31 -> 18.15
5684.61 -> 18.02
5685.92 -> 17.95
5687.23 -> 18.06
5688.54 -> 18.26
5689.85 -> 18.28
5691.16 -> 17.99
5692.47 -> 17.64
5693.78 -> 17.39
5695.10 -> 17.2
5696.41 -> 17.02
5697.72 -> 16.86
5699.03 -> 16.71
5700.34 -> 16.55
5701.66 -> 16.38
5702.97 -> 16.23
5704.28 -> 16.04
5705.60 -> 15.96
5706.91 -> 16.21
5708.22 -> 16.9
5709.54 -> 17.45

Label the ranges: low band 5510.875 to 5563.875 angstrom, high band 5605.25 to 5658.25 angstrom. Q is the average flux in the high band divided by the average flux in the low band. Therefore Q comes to 1.5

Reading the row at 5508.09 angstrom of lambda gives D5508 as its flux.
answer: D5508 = 17.85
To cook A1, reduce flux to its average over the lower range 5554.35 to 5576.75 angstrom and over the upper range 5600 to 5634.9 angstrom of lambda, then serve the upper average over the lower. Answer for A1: 1.50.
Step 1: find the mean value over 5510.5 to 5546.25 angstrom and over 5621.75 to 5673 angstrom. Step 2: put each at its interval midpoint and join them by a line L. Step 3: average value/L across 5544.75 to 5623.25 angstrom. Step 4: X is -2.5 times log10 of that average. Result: -0.17 mag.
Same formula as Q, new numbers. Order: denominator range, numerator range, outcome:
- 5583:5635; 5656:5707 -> 0.63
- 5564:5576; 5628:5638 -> 1.33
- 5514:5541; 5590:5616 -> 1.49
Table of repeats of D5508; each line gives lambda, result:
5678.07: 17.97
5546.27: 18.35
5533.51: 18.09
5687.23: 18.06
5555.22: 19.12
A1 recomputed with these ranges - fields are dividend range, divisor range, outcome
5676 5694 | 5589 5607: 0.77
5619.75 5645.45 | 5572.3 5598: 1.31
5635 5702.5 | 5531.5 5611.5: 0.91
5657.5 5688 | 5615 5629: 0.53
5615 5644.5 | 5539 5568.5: 1.57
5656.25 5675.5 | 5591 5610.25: 0.75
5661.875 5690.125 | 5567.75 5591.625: 0.82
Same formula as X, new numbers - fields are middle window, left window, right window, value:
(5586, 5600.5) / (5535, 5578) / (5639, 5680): -0.11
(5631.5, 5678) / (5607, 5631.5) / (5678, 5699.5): 0.19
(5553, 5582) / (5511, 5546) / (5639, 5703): -0.17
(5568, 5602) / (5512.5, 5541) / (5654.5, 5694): -0.23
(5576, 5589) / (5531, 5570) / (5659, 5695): -0.18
